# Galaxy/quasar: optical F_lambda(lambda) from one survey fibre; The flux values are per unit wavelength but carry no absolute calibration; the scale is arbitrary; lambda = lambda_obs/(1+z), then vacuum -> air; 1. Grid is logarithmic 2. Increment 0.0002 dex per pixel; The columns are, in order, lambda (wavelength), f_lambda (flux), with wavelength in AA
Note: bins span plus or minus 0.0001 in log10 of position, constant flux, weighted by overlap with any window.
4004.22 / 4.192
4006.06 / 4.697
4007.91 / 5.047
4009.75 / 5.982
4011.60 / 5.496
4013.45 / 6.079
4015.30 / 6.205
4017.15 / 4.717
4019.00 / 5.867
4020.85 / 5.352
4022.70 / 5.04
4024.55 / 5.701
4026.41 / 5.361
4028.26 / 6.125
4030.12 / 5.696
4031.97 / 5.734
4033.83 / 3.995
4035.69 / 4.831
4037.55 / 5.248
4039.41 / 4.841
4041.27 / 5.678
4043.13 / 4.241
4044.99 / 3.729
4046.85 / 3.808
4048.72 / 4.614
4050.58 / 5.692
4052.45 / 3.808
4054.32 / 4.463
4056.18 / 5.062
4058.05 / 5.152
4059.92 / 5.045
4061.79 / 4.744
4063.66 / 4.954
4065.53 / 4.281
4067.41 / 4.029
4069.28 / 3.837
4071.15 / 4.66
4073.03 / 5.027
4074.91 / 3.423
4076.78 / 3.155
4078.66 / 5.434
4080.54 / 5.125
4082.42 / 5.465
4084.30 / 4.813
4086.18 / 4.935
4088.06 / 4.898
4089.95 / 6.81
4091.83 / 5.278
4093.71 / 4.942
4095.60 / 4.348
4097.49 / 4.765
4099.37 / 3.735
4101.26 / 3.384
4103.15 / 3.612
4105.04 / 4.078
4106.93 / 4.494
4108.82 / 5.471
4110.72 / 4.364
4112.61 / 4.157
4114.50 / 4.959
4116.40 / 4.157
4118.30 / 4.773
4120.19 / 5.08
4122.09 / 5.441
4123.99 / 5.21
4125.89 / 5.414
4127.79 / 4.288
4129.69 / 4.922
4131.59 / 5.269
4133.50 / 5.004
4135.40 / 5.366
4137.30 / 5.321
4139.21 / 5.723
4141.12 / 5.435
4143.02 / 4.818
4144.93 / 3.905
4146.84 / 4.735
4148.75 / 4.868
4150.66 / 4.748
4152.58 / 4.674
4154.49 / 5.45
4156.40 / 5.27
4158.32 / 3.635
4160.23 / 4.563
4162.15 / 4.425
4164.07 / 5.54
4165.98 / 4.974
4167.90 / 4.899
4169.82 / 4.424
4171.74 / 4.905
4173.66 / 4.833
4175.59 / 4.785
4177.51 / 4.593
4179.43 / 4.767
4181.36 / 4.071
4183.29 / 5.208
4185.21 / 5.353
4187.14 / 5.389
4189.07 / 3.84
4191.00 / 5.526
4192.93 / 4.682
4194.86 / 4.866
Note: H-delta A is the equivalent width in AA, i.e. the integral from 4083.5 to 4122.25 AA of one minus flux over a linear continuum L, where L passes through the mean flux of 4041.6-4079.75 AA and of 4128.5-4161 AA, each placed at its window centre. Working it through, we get 0.2 AA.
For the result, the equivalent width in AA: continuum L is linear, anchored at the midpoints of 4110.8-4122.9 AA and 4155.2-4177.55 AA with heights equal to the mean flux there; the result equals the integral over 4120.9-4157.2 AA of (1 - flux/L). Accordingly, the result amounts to -2.3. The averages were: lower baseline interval 4.73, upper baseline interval 4.75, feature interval 5.04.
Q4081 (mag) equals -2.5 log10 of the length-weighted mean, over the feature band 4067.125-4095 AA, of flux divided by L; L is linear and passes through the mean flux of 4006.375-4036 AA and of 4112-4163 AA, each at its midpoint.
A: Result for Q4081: 0.08 mag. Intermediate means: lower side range 5.45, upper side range 4.88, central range 4.8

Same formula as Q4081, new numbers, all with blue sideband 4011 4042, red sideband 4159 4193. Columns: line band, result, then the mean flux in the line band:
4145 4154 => 0.048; 4.71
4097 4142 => 0.059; 4.77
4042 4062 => 0.158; 4.58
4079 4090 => -0.010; 5.22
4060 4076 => 0.192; 4.39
